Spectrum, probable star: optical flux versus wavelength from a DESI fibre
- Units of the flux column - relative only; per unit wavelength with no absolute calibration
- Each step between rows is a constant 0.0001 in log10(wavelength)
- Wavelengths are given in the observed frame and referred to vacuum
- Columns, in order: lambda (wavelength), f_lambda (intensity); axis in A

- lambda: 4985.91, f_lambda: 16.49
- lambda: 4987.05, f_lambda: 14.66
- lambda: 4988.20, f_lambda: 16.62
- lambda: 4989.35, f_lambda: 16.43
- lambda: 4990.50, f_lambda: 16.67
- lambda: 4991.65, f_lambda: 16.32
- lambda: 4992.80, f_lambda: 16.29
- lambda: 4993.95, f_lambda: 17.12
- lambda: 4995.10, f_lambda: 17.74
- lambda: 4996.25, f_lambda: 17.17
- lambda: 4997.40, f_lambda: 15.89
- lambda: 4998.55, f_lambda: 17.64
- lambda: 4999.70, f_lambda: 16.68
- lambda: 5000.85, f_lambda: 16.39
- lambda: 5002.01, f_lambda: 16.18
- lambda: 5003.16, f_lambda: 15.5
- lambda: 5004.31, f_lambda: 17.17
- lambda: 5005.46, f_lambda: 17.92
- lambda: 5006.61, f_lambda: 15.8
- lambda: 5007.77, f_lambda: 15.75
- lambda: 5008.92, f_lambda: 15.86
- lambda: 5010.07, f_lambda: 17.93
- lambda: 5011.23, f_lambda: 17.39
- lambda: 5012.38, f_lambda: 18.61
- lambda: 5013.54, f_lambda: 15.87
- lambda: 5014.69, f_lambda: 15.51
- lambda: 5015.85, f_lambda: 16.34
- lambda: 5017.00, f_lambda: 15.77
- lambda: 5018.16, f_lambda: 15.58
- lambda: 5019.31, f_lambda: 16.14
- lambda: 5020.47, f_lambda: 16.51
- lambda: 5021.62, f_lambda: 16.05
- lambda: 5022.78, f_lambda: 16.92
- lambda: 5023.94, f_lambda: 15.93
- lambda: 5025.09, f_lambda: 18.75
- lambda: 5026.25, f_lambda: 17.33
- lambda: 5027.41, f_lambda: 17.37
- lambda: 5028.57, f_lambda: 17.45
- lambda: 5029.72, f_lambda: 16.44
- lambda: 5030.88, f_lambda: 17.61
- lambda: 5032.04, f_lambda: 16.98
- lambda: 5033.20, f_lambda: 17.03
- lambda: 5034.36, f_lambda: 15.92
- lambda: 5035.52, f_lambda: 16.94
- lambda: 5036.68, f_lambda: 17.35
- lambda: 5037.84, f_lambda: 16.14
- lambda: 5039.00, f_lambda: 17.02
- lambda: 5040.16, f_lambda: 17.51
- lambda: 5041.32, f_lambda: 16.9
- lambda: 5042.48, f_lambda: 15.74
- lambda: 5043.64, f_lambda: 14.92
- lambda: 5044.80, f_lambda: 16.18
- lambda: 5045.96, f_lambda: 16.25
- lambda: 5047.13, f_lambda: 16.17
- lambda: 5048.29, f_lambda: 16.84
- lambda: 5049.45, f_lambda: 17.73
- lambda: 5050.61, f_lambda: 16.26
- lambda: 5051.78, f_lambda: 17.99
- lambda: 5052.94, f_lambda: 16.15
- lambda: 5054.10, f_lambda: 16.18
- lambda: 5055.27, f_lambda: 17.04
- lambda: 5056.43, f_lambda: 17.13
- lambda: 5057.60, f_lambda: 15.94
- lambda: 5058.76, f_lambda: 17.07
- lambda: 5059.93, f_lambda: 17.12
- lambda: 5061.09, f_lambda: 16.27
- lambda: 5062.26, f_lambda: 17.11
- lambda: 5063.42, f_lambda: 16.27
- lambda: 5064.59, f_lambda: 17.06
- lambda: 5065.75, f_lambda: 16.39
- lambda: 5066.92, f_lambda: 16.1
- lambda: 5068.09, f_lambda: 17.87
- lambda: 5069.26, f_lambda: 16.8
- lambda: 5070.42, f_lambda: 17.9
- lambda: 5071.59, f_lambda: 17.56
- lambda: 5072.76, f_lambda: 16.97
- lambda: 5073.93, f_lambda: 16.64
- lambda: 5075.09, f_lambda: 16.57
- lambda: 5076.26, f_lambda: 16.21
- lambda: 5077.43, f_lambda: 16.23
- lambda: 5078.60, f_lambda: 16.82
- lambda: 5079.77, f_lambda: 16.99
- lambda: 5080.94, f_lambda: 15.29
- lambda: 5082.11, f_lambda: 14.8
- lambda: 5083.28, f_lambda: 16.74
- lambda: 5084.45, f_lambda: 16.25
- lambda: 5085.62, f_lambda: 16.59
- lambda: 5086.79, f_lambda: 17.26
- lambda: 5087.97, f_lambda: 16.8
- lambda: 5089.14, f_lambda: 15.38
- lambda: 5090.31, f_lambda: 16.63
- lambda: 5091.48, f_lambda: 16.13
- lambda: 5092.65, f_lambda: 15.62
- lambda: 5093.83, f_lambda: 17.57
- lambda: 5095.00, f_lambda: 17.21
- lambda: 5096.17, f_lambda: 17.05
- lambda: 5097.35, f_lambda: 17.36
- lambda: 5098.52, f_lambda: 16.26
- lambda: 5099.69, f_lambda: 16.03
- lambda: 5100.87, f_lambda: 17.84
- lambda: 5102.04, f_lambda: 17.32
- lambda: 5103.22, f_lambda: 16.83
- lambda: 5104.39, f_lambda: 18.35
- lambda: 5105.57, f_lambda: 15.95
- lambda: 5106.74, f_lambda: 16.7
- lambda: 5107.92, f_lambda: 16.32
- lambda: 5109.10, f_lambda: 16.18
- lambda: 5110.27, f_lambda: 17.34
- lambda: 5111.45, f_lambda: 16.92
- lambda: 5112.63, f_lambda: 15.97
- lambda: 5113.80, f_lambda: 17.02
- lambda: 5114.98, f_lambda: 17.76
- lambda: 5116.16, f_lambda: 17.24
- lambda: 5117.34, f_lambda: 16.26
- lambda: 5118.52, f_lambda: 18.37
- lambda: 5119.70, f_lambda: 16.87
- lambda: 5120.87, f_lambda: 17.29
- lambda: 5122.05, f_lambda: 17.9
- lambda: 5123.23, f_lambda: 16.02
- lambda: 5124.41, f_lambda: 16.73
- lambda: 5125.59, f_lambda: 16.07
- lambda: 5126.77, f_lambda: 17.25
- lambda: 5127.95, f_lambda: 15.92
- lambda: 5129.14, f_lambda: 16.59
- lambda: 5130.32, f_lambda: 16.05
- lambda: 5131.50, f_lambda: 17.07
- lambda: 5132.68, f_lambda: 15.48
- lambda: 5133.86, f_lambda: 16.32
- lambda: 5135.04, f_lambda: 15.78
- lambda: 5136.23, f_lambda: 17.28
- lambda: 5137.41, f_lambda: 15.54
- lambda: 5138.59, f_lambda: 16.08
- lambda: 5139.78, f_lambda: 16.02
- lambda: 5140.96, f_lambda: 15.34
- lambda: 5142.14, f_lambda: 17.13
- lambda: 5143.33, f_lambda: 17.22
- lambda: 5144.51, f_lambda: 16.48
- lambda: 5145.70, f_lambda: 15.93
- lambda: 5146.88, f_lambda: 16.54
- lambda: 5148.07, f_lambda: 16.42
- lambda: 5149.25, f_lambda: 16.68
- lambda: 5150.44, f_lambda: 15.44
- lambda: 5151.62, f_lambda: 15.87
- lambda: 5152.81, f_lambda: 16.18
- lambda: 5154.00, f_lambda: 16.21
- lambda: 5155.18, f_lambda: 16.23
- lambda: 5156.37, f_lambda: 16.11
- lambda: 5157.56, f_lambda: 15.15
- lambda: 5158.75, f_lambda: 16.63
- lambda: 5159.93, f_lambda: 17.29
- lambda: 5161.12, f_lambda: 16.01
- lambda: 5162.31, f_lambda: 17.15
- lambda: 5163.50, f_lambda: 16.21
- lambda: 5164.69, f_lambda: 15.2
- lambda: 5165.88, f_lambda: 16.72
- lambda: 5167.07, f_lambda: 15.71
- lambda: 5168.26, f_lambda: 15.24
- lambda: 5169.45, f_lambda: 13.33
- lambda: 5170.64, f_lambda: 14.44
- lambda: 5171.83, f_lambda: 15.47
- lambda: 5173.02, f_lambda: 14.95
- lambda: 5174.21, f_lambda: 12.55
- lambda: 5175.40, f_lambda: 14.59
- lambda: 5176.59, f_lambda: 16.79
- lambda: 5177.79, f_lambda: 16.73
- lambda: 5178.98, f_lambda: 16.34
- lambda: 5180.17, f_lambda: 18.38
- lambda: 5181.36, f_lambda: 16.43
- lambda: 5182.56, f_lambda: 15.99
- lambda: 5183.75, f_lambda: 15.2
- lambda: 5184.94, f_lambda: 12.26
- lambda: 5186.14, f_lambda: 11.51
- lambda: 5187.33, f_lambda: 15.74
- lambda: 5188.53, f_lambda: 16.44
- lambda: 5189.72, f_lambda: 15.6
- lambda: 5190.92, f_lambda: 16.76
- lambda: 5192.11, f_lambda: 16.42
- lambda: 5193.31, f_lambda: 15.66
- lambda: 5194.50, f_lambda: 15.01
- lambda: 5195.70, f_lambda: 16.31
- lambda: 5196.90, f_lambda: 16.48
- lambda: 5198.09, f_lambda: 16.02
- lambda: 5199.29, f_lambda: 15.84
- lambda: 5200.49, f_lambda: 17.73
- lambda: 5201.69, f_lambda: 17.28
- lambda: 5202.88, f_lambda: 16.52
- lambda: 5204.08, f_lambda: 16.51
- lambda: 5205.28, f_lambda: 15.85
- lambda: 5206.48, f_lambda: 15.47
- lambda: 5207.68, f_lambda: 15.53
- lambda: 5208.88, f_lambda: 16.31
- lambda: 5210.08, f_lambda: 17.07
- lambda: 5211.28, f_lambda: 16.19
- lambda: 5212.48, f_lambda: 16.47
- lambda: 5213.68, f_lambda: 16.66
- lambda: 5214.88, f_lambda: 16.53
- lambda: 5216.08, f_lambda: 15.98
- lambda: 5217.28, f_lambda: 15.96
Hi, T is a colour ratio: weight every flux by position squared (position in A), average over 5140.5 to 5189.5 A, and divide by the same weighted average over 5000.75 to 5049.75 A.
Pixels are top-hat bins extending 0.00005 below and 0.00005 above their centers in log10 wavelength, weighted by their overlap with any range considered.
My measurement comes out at 1.00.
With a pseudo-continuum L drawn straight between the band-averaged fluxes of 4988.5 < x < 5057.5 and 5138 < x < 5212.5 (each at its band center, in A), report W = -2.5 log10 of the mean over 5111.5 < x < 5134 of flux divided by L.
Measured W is -0.04 mag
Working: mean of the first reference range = 16.7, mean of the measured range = 16.8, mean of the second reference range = 15.9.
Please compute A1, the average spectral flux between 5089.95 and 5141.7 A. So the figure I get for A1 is 16.7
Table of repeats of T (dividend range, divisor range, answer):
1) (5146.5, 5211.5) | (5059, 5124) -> 0.98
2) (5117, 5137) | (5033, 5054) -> 1.04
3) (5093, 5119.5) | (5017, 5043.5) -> 1.04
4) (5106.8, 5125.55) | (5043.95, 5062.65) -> 1.04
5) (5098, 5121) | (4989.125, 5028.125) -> 1.06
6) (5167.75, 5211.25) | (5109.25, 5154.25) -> 0.97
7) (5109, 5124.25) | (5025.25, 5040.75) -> 1.03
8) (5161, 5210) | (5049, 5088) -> 0.99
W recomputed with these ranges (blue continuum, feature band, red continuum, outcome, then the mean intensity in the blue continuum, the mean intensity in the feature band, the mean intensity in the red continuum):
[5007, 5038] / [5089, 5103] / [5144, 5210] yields -0.029 mag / 16.7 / 16.7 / 15.9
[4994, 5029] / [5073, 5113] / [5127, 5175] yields -0.022 mag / 16.7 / 16.6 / 16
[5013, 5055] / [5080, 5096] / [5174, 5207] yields -0.001 mag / 16.6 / 16.4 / 15.8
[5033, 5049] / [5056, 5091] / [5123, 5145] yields -0.012 mag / 16.5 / 16.6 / 16.3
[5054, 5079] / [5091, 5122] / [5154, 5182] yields -0.034 mag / 16.8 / 16.9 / 15.8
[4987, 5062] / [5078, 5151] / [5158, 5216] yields -0.024 mag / 16.7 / 16.6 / 15.9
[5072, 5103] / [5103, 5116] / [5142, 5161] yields -0.025 mag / 16.6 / 16.9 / 16.3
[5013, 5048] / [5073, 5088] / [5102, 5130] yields 0.022 mag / 16.6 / 16.4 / 16.9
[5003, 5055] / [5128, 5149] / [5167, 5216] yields -0.016 mag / 16.7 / 16.3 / 15.8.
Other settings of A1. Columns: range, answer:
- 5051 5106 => 16.7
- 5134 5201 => 15.9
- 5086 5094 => 16.4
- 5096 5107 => 17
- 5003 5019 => 16.5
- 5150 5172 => 15.8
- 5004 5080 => 16.7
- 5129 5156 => 16.3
